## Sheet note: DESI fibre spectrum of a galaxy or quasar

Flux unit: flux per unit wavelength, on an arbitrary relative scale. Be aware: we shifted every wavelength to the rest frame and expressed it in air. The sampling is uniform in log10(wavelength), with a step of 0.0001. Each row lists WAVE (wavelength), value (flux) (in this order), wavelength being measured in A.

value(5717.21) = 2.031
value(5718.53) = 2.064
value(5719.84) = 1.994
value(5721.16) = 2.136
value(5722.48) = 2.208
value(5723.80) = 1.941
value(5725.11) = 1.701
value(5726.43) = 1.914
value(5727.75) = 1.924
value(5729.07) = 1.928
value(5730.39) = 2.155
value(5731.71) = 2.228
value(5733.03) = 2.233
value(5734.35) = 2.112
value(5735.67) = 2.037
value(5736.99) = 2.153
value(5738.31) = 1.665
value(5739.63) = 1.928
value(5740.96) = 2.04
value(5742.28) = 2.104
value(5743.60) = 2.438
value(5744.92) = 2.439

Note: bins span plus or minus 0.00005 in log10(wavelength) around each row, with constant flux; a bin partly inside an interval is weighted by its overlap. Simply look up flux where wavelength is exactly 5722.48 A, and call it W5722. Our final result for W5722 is 2.208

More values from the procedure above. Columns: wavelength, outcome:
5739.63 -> 1.928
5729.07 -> 1.928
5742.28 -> 2.104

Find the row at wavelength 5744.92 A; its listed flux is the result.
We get 2.439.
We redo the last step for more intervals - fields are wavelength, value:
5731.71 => 2.228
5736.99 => 2.153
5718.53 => 2.064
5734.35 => 2.112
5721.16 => 2.136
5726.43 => 1.914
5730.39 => 2.155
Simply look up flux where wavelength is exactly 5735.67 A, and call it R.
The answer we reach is 2.037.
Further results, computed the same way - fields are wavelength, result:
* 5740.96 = 2.04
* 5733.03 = 2.233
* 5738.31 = 1.665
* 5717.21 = 2.031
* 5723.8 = 1.941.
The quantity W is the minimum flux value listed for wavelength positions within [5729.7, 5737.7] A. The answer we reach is 2.037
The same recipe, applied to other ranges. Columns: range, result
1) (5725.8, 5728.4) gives 1.914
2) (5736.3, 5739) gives 1.665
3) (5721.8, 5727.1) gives 1.701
